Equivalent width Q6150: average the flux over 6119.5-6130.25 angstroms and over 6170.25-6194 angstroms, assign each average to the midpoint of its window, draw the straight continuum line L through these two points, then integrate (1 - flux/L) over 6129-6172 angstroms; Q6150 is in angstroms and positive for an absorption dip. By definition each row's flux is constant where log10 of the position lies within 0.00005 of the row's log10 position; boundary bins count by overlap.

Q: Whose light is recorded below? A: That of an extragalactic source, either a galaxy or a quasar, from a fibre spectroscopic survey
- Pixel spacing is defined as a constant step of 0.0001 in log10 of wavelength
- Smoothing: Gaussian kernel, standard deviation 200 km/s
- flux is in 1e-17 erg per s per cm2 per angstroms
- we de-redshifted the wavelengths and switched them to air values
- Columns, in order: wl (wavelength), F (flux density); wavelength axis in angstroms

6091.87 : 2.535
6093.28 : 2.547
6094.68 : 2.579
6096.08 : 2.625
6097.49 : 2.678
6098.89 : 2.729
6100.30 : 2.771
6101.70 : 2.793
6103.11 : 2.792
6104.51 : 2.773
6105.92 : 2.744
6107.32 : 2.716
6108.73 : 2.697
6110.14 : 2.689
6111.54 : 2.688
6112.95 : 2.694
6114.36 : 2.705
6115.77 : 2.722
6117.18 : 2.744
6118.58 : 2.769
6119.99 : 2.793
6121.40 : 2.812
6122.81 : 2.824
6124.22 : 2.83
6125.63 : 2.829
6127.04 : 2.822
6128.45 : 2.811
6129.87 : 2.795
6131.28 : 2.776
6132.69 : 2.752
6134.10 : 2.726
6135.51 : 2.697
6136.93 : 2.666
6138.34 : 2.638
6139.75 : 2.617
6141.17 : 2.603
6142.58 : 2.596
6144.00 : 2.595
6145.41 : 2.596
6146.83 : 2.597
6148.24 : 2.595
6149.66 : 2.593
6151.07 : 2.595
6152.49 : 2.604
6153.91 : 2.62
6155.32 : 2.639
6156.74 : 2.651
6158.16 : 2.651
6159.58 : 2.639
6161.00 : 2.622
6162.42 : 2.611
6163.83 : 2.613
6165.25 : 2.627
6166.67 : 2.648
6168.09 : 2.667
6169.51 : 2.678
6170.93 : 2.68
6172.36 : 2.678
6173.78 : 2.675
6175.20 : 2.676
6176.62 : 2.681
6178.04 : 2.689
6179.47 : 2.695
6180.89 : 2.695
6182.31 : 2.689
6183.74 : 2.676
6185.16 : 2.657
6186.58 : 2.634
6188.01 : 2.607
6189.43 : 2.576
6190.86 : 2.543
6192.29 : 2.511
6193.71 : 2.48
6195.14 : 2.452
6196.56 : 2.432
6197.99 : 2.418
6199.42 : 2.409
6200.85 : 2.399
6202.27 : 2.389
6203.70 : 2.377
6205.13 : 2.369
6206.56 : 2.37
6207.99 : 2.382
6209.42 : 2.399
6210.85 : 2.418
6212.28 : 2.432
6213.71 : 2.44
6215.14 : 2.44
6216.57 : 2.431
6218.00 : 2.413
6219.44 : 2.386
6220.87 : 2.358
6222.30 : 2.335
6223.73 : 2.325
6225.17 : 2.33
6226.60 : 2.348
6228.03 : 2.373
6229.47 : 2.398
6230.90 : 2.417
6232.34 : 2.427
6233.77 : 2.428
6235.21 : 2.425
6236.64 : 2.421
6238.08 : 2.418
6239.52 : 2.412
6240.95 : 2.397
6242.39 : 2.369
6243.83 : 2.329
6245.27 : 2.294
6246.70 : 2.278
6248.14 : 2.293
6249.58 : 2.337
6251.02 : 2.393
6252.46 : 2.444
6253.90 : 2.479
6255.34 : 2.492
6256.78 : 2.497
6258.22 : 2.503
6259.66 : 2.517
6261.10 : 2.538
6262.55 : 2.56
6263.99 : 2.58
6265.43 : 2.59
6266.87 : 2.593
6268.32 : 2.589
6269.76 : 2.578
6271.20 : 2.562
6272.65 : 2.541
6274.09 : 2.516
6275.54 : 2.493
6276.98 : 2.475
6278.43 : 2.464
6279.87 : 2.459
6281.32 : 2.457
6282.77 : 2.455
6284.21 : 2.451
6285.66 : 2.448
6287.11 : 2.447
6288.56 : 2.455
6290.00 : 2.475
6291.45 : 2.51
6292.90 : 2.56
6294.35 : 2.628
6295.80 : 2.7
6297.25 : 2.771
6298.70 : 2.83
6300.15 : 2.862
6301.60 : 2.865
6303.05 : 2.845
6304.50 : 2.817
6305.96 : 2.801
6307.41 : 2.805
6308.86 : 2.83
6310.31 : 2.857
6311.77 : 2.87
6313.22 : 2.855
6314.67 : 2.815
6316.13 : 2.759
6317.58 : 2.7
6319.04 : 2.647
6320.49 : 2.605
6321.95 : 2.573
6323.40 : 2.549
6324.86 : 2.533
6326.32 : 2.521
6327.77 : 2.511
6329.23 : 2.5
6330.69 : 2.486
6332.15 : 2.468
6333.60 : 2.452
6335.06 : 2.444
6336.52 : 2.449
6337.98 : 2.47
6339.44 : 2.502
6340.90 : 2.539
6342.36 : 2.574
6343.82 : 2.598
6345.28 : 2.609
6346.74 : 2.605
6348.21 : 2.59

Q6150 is 1.4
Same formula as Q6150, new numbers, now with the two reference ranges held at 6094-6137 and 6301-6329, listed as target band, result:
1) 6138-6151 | 0.66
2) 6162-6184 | 0.56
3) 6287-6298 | 0.59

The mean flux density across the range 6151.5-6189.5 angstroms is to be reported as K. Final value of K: 2.65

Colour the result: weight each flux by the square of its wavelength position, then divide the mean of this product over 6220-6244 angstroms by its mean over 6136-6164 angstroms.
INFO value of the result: 0.9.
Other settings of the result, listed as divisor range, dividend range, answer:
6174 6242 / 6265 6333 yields 1.09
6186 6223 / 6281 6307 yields 1.11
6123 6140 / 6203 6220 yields 0.90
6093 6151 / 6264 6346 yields 1.02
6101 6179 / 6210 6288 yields 0.94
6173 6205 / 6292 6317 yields 1.13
